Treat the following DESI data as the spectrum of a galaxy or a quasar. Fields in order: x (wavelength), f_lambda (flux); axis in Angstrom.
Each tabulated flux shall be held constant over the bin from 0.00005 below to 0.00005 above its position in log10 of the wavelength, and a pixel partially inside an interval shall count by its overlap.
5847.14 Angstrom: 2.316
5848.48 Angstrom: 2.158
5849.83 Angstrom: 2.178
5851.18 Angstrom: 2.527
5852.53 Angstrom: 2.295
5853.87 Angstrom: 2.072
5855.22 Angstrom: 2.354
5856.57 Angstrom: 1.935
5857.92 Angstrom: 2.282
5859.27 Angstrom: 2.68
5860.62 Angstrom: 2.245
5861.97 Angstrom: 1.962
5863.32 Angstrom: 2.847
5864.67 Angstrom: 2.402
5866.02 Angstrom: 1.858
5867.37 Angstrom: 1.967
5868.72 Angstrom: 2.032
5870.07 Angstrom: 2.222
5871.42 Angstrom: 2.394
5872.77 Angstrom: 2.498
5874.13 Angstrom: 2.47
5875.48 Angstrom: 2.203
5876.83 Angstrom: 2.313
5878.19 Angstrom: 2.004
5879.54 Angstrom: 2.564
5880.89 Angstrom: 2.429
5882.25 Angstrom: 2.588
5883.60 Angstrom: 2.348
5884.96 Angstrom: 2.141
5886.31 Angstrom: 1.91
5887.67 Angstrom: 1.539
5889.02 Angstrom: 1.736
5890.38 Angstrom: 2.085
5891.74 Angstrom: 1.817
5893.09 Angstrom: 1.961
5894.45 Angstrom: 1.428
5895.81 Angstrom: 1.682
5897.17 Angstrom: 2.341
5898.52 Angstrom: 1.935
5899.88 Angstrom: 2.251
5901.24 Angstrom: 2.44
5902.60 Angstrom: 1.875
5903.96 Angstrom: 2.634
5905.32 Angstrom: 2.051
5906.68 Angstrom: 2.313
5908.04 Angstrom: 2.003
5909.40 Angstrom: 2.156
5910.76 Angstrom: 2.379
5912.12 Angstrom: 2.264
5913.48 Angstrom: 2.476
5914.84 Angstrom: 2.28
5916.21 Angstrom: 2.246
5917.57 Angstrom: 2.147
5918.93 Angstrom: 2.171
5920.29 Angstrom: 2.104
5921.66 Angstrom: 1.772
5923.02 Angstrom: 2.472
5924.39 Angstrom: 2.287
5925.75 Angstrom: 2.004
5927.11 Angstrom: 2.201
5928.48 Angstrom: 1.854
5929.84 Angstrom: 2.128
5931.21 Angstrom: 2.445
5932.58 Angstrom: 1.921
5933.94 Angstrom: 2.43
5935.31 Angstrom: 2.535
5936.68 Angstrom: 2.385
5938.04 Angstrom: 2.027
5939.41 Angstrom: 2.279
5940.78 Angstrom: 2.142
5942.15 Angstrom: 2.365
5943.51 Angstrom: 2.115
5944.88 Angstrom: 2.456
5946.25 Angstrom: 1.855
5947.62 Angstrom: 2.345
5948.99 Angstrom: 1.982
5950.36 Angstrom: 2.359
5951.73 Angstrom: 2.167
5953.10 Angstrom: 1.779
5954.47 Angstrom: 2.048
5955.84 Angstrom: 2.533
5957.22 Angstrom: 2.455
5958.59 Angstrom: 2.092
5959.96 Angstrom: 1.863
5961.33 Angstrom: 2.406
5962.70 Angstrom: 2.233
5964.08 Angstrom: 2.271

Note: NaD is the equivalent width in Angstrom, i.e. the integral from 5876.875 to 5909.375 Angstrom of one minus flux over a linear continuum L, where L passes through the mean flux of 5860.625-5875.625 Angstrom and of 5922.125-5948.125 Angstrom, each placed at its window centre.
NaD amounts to 2.2 Angstrom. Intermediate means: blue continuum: 2.26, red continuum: 2.22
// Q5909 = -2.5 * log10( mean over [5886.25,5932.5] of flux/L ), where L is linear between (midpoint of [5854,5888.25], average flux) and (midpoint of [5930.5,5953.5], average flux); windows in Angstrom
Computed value 0.065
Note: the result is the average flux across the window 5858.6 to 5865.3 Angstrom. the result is 2.43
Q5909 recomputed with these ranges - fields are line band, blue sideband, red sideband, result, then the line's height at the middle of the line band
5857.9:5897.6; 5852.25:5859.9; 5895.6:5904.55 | 0.033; 2.23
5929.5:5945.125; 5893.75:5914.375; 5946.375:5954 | -0.074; 2.12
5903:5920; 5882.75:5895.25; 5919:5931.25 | -0.108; 2.04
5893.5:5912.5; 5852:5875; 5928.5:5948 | 0.063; 2.25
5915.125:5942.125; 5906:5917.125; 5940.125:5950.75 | 0.019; 2.23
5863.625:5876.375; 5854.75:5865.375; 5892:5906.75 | 0.009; 2.27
